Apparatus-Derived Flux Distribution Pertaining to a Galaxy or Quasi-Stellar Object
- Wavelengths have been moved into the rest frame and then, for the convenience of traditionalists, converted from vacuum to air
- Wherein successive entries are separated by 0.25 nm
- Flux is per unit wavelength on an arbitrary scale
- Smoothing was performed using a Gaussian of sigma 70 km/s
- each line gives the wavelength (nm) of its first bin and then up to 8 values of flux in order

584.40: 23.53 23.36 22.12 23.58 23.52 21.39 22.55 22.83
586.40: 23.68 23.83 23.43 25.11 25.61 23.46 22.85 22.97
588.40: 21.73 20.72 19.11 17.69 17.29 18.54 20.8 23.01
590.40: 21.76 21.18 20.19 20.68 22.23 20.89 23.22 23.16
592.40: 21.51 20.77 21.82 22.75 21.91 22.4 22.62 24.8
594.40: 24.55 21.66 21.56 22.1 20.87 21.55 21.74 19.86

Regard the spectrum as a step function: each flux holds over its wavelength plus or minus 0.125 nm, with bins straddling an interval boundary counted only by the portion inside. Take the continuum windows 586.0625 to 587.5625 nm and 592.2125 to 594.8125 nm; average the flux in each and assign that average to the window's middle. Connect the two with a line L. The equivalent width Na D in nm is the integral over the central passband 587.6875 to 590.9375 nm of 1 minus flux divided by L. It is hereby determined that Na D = 0.39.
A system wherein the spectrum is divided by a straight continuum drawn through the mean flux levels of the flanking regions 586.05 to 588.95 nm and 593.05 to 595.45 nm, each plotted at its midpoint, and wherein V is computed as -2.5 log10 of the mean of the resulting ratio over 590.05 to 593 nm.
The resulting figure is 0.05 mag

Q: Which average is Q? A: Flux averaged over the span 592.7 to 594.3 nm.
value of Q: 22.7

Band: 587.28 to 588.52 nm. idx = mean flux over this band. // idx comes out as 23.3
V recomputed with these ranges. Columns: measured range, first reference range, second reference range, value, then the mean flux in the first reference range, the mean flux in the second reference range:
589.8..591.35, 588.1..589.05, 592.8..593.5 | 0.01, 20.9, 22.2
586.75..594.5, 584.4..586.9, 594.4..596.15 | 0.02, 23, 21.7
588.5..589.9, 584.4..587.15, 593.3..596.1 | 0.20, 23.1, 22.3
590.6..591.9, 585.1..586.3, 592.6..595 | 0.07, 22.7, 22.5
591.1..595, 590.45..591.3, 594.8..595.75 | -0.06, 20.8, 21.5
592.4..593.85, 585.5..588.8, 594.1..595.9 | 0.03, 23.1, 22.3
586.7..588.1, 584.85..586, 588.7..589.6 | -0.18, 22.7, 18.3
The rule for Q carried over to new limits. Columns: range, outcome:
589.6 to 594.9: 22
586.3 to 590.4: 21.9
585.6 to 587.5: 23.6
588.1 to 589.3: 20.2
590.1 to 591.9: 21.5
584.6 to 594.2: 22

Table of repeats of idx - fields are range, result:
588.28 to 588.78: 21.2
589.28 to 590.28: 19.9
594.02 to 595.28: 22.9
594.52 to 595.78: 21.6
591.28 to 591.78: 21.6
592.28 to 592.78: 21.1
